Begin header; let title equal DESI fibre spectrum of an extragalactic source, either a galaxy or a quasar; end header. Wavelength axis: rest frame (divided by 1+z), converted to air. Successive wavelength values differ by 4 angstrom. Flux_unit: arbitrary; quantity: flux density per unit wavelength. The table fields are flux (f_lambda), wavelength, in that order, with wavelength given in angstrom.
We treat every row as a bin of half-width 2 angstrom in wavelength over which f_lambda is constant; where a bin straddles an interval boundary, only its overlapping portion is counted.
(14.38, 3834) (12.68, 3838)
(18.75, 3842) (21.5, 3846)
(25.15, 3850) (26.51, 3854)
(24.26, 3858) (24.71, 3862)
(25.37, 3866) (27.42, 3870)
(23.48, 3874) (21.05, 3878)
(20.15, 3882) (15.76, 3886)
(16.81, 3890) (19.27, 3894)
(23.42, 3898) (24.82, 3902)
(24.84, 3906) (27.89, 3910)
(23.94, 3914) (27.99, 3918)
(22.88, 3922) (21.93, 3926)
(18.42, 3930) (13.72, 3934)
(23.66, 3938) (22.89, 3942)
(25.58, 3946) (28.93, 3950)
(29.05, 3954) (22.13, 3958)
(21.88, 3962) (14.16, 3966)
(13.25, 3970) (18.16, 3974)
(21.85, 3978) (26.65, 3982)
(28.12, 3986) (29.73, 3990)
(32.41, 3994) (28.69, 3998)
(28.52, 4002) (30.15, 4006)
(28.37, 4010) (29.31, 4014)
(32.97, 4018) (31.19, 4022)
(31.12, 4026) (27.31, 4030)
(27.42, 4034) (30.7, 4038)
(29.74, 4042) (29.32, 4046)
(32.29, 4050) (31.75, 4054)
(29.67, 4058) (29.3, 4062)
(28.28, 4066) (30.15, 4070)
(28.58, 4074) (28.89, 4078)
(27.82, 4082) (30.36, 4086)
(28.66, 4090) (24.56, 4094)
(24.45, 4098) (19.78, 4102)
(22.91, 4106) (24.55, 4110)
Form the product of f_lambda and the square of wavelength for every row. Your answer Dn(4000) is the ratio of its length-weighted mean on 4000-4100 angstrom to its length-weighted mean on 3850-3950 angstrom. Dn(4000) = 1.4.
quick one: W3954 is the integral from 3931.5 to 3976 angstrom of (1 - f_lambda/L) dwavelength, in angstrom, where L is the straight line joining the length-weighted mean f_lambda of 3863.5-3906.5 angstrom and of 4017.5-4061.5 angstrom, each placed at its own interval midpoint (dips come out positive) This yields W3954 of 7.6 angstrom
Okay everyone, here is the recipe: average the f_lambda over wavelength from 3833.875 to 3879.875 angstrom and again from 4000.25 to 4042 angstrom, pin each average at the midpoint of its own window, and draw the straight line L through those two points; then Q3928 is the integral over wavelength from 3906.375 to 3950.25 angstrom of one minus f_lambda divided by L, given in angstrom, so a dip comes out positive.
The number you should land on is 3.9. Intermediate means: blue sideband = 22.4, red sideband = 29.7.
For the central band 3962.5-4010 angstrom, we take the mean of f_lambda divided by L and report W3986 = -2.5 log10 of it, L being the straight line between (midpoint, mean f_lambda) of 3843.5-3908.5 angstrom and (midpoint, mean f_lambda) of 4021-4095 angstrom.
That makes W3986 0.09 mag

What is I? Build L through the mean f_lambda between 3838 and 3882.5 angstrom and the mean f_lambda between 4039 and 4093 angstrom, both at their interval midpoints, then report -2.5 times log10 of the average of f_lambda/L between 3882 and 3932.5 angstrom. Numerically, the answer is 0.11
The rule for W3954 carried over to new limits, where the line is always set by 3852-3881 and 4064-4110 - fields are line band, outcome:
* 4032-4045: -1.5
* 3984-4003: -2.8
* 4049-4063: -2.3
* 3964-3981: 5.4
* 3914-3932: 1.5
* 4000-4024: -3.8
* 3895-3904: 0.5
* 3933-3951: 1.5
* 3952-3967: 1.8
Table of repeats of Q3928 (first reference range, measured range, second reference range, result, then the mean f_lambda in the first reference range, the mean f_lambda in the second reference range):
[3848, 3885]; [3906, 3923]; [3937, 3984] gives -1.9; 24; 22.3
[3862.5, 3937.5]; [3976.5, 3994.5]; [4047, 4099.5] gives -1.4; 22.3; 28.9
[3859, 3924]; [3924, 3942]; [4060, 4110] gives 3.1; 23.1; 26.9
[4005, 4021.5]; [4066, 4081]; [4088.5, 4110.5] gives -1.8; 30.3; 24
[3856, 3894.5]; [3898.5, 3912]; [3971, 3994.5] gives -1.6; 21.9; 25.2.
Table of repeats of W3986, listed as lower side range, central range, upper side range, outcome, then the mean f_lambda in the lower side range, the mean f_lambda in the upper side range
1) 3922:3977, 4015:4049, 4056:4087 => -0.14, 21.1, 29.1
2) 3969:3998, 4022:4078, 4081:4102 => -0.15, 25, 26.4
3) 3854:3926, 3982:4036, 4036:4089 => -0.07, 23.2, 29.7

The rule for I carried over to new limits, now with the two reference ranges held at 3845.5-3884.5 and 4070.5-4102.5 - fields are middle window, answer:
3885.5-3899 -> 0.28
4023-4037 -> -0.10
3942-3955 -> -0.08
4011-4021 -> -0.18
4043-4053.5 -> -0.16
